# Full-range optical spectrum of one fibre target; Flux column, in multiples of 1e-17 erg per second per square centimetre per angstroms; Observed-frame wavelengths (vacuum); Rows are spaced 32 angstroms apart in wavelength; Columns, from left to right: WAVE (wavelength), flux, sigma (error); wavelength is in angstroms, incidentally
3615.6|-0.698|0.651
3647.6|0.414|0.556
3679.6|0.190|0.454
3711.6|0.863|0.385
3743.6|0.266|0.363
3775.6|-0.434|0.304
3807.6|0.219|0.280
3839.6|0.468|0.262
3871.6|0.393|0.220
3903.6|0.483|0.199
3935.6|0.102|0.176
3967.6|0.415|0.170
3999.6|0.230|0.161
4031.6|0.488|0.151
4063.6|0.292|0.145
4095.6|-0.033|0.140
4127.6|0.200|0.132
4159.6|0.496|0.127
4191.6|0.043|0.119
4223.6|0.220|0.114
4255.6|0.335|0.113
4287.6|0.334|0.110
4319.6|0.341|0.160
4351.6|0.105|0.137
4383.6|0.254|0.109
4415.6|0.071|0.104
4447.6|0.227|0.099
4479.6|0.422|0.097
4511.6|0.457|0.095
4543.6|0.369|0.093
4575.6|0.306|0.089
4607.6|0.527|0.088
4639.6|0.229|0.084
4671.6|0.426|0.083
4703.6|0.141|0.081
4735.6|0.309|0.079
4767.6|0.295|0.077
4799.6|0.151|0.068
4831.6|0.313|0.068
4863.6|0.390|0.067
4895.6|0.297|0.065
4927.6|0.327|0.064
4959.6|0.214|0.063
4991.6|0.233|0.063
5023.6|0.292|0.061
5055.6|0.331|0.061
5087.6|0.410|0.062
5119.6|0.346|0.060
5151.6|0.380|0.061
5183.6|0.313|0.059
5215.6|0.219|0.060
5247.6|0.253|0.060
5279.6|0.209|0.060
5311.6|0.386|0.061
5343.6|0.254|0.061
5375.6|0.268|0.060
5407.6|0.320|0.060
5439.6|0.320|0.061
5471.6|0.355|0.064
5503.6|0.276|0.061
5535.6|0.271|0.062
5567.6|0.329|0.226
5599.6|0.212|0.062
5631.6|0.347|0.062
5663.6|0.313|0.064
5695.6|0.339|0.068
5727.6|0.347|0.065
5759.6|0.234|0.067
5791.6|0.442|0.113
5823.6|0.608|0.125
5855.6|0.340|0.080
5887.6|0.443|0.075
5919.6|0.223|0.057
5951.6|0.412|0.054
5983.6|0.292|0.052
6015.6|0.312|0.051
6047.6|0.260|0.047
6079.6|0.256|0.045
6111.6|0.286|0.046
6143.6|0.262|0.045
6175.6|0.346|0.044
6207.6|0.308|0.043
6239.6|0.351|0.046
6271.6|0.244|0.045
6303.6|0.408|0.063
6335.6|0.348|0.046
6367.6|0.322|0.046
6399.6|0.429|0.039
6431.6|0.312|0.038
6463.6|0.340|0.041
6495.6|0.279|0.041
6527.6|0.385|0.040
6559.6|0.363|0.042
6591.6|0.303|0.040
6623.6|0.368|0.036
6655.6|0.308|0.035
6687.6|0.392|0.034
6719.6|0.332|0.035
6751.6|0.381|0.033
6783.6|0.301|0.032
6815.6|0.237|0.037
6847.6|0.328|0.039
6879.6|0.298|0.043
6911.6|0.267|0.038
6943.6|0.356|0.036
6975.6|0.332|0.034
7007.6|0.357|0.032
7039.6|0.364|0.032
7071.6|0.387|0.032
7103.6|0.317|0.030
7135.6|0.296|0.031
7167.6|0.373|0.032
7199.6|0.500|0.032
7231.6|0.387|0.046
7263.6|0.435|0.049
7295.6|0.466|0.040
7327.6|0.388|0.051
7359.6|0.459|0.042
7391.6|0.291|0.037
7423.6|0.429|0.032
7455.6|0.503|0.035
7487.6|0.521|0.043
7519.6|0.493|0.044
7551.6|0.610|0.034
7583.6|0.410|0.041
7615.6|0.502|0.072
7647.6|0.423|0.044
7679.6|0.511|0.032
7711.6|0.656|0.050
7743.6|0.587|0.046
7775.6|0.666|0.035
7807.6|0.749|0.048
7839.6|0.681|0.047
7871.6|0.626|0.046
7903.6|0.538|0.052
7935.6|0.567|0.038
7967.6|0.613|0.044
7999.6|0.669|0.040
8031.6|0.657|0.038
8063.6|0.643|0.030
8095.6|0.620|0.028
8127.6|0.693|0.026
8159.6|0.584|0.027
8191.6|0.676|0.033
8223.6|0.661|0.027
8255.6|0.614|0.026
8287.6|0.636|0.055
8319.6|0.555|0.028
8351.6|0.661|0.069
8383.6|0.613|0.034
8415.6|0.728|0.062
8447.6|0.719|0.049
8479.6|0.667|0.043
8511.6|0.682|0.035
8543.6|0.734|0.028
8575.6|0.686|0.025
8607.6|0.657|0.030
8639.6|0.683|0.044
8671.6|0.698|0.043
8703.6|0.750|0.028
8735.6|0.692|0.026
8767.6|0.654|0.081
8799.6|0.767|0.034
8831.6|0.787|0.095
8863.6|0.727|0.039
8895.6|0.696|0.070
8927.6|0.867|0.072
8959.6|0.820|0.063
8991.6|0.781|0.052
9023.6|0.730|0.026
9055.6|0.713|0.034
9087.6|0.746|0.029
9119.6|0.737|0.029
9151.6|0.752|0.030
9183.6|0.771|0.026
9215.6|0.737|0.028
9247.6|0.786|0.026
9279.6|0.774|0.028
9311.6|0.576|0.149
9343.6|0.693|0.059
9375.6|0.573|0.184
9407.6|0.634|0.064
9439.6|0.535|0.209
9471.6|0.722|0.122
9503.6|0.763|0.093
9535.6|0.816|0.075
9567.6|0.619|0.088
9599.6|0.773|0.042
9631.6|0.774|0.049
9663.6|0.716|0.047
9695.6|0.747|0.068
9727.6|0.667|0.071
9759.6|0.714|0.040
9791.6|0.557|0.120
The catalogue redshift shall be 0.93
